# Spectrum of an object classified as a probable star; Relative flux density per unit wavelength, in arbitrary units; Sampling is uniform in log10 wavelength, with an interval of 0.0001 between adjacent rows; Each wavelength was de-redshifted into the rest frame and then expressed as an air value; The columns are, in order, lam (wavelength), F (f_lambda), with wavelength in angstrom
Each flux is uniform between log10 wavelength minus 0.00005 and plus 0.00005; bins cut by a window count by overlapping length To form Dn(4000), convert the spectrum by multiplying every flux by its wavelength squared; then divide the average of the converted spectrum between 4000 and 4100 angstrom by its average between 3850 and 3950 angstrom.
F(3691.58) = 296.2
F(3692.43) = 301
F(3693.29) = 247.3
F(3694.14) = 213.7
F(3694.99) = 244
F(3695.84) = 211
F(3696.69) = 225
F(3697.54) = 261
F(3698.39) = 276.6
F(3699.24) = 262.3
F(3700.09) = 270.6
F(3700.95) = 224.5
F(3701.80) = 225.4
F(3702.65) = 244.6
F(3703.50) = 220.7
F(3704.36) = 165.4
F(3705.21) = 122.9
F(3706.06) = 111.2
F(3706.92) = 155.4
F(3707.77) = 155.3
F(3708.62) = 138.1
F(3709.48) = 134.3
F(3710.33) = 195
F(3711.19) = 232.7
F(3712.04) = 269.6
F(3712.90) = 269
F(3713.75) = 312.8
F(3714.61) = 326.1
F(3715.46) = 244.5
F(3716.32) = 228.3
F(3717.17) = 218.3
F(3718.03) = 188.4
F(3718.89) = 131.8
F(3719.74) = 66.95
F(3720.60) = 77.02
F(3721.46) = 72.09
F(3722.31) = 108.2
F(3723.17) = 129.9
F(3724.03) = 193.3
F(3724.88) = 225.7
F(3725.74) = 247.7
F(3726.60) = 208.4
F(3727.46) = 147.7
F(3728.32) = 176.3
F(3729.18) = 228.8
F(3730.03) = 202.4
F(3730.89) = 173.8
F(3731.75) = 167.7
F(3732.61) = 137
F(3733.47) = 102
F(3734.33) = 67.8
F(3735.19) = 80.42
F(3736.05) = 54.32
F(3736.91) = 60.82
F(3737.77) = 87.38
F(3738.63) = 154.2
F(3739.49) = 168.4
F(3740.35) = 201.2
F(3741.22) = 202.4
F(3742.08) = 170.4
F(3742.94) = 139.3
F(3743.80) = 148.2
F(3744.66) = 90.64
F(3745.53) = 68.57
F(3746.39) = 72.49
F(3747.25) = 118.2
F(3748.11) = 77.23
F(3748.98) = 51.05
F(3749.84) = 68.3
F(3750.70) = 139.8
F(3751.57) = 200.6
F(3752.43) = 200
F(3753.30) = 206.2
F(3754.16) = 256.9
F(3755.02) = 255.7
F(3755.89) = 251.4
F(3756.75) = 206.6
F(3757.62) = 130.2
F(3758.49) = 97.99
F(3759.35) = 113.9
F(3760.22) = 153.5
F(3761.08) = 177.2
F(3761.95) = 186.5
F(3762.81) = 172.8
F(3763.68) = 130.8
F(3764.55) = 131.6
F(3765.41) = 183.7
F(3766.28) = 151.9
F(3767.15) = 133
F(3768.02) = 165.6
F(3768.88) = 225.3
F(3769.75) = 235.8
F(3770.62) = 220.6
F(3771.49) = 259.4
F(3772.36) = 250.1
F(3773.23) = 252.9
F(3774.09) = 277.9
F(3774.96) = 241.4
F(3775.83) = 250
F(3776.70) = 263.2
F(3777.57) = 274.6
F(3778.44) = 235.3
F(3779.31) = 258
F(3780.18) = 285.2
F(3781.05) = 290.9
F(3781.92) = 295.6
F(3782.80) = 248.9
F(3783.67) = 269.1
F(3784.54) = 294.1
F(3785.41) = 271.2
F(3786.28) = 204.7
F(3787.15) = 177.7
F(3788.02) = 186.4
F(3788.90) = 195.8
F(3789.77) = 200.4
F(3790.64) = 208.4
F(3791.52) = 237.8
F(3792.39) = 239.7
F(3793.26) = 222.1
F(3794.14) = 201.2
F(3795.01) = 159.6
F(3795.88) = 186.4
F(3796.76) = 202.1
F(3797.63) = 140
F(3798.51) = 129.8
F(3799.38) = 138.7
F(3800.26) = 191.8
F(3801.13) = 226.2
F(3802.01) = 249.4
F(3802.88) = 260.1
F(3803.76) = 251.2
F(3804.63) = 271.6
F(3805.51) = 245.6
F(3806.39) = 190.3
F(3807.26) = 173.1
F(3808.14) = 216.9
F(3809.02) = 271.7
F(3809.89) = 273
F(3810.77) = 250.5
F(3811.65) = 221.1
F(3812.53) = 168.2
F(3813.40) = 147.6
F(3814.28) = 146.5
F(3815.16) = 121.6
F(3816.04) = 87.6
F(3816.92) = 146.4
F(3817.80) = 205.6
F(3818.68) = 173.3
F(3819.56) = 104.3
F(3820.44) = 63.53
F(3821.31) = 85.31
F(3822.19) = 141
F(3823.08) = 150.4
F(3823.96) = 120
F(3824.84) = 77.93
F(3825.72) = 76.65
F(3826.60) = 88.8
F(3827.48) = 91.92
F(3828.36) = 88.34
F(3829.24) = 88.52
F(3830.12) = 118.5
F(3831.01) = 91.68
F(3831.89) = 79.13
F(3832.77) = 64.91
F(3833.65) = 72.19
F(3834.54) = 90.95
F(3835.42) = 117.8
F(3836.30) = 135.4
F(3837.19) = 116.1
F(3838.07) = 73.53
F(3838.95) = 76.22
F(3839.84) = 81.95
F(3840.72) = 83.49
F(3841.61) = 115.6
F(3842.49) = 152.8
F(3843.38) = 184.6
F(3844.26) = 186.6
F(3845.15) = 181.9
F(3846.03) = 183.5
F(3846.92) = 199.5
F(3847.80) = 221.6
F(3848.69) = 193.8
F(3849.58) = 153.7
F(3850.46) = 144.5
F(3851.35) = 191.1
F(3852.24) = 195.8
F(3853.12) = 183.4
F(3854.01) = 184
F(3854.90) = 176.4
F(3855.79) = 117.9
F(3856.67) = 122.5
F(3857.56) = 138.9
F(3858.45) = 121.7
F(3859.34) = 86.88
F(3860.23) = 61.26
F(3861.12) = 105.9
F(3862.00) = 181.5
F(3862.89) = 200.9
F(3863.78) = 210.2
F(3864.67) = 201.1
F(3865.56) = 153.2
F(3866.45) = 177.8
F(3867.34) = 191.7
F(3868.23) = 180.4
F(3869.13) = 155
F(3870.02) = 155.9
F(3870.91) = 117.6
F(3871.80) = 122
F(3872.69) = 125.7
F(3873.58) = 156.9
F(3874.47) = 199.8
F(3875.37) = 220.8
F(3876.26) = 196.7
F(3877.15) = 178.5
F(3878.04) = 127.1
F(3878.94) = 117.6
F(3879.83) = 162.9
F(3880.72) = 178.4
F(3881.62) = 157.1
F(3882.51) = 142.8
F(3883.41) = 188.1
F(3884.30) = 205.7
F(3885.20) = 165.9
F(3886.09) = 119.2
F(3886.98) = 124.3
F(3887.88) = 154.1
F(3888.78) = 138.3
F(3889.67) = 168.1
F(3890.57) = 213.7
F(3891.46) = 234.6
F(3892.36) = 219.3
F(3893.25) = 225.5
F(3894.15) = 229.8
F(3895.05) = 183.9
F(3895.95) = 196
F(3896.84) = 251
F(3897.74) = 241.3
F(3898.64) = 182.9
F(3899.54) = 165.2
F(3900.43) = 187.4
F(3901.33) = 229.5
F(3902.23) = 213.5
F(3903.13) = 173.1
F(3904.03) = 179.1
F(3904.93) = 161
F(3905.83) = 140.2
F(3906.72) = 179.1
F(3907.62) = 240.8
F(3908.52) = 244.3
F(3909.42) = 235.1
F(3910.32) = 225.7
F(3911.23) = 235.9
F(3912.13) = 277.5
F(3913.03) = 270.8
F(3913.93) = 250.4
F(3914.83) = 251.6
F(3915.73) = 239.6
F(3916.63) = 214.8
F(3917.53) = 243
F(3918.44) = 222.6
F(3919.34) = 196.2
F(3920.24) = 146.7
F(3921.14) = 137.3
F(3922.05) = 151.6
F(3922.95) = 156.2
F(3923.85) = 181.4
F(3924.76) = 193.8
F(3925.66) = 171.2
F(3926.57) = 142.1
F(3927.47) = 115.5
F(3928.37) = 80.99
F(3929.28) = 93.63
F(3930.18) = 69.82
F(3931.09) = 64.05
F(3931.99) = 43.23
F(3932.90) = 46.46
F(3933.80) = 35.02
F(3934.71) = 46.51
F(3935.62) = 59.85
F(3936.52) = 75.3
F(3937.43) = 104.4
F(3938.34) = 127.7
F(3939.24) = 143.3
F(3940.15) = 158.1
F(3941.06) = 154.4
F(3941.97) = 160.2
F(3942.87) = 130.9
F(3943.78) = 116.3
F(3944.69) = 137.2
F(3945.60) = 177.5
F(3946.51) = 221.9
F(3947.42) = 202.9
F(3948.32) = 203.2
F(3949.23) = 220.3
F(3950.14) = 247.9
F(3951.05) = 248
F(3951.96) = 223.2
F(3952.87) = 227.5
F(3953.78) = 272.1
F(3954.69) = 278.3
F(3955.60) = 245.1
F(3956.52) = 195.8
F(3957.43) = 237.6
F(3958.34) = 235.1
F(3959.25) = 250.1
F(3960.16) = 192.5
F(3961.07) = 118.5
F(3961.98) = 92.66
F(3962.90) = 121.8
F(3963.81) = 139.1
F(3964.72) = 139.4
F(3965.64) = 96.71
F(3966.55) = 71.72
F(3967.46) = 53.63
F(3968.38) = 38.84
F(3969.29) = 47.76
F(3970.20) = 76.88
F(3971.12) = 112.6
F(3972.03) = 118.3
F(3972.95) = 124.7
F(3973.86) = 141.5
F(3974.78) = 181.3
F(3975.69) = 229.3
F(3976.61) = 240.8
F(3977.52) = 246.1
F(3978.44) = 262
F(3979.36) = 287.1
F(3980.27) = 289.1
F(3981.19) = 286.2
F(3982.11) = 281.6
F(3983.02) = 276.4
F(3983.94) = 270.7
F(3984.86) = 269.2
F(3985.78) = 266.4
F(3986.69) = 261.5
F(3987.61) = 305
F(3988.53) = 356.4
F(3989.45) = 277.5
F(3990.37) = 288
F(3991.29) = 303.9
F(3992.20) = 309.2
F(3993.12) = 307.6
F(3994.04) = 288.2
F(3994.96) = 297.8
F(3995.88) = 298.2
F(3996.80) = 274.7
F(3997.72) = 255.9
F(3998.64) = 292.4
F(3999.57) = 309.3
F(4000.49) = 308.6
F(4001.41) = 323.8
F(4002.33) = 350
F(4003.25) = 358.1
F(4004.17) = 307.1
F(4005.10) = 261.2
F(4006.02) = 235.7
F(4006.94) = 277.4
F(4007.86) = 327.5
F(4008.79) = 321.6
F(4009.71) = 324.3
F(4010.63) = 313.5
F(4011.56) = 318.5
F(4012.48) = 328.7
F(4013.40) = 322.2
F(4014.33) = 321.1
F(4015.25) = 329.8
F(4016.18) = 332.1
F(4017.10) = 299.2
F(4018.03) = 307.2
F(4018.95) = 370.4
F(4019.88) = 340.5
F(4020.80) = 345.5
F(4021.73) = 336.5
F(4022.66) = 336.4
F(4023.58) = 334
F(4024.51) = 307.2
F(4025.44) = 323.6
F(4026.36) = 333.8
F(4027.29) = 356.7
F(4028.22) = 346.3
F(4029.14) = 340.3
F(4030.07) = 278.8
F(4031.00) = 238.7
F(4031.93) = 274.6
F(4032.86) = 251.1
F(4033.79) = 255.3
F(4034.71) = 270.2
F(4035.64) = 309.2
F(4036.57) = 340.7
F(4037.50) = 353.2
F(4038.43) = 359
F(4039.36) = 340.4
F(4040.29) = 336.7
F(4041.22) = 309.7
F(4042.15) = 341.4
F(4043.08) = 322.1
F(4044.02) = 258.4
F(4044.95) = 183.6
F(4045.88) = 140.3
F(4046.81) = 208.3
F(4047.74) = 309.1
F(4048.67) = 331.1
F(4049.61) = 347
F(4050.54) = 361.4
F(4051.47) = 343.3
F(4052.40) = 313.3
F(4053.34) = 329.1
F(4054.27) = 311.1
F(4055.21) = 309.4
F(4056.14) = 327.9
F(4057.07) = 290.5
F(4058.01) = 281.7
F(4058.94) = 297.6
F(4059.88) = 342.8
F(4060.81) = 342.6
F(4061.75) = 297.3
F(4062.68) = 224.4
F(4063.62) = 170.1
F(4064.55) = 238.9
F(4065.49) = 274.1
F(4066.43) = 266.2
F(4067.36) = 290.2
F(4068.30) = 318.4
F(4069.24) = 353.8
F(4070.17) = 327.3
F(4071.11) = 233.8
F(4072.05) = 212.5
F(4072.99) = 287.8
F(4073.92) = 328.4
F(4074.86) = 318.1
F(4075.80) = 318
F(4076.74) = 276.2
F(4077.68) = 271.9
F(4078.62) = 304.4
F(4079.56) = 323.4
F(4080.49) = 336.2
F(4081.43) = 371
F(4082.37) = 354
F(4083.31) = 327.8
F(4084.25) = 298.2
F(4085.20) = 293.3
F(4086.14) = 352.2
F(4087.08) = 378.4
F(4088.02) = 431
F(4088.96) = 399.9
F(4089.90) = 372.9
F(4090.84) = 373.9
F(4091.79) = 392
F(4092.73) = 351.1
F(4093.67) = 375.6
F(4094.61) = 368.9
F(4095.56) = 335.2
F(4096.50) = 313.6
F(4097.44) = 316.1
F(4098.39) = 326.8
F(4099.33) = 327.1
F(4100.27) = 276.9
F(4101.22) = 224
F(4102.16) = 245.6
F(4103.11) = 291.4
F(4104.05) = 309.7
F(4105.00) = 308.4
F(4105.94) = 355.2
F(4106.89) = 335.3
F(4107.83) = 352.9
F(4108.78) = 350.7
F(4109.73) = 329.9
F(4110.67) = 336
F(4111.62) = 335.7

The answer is 2.03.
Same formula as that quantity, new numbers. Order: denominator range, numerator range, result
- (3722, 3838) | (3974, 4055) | 1.97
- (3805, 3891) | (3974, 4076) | 2.18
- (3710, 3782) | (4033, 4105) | 2.03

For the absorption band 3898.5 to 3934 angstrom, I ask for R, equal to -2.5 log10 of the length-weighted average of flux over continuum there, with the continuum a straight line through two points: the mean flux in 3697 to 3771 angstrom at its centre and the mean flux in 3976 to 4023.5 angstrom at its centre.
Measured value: 0.424 mag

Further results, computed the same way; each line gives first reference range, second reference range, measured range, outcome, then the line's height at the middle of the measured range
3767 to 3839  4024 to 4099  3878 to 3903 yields 0.23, 227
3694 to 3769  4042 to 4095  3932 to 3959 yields 0.47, 260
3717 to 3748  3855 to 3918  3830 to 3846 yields 0.43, 169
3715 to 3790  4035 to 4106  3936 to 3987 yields 0.40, 266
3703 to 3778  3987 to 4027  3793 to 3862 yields 0.38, 218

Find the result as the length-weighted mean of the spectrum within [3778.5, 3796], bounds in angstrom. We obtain 233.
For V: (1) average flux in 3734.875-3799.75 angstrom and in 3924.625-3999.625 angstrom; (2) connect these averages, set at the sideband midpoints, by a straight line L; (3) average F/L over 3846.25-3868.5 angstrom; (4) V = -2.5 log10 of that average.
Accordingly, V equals 0.14 mag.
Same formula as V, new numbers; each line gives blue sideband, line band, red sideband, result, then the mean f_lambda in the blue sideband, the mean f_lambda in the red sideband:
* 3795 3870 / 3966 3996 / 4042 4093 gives 0.13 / 154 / 308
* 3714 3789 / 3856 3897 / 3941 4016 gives 0.26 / 181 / 235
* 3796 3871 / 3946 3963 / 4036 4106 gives 0.09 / 153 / 311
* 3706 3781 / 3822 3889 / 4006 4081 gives 0.49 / 176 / 304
